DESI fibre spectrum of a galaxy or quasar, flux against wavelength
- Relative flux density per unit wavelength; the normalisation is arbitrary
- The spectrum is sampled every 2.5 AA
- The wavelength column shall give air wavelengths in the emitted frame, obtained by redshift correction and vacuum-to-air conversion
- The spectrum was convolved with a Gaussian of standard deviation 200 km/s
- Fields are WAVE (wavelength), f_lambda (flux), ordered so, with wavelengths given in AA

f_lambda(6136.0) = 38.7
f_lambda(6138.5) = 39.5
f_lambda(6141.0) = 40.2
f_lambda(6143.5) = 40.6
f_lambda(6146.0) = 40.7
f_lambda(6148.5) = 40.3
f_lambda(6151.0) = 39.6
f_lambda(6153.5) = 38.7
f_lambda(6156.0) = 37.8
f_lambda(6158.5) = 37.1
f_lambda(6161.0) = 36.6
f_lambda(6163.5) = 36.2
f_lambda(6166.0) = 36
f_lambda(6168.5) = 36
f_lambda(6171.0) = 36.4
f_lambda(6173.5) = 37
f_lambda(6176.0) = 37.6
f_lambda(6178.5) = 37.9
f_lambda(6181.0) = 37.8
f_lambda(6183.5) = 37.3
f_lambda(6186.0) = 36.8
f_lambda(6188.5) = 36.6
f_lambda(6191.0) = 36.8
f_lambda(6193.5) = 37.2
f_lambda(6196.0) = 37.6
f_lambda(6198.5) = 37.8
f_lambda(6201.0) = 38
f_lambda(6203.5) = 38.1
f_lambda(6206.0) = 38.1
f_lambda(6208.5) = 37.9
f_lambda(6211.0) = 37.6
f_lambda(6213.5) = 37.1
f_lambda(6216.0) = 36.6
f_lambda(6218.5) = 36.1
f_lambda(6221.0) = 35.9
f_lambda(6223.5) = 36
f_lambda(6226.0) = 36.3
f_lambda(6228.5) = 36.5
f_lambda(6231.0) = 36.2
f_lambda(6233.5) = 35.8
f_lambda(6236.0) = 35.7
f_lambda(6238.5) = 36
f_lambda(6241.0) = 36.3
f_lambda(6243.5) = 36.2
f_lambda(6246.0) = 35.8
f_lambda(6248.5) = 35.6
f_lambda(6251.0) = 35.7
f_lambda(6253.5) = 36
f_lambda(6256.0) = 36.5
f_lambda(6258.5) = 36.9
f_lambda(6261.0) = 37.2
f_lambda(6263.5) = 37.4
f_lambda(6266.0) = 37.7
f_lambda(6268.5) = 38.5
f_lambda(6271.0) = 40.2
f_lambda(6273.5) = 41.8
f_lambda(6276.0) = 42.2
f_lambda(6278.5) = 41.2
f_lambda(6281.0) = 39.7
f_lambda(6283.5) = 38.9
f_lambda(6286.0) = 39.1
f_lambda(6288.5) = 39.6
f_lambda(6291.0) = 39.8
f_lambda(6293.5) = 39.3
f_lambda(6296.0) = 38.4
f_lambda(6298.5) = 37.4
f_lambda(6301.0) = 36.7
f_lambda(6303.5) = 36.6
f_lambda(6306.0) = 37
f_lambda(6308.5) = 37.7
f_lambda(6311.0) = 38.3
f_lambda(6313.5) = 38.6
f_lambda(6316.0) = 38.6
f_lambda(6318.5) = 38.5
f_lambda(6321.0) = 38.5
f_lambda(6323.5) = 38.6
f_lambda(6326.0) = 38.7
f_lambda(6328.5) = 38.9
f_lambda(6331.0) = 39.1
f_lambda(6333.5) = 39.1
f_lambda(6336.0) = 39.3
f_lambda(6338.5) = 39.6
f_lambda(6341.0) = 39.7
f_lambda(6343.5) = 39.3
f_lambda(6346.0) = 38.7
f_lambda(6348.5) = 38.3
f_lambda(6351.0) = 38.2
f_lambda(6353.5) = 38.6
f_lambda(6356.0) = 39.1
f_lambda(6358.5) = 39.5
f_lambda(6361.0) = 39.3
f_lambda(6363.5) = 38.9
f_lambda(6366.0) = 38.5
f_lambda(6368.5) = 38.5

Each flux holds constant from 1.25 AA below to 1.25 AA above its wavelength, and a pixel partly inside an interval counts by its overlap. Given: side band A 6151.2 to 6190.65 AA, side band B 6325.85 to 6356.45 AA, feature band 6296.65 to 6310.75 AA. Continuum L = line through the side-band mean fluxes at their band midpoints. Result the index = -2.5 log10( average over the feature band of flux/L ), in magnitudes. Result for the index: 0.04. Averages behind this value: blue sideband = 37.1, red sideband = 39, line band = 37.2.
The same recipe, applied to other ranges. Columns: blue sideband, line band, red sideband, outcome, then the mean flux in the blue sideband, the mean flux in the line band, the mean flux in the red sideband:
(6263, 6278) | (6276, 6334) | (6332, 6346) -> 0.025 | 39.8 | 38.7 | 39.3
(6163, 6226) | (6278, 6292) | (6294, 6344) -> -0.044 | 37.1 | 39.6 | 38.4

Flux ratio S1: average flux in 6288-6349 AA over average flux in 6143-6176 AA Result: 1.02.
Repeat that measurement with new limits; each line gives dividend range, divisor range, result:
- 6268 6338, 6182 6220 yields 1.04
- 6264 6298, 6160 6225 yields 1.07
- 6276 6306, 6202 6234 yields 1.06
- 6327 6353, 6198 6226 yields 1.05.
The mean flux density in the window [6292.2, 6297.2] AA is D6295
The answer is 38.9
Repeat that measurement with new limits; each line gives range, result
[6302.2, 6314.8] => 37.6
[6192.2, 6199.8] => 37.5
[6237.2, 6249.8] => 36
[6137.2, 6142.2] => 39.8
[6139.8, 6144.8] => 40.4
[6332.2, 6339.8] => 39.3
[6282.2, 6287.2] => 39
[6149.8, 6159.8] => 38.3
